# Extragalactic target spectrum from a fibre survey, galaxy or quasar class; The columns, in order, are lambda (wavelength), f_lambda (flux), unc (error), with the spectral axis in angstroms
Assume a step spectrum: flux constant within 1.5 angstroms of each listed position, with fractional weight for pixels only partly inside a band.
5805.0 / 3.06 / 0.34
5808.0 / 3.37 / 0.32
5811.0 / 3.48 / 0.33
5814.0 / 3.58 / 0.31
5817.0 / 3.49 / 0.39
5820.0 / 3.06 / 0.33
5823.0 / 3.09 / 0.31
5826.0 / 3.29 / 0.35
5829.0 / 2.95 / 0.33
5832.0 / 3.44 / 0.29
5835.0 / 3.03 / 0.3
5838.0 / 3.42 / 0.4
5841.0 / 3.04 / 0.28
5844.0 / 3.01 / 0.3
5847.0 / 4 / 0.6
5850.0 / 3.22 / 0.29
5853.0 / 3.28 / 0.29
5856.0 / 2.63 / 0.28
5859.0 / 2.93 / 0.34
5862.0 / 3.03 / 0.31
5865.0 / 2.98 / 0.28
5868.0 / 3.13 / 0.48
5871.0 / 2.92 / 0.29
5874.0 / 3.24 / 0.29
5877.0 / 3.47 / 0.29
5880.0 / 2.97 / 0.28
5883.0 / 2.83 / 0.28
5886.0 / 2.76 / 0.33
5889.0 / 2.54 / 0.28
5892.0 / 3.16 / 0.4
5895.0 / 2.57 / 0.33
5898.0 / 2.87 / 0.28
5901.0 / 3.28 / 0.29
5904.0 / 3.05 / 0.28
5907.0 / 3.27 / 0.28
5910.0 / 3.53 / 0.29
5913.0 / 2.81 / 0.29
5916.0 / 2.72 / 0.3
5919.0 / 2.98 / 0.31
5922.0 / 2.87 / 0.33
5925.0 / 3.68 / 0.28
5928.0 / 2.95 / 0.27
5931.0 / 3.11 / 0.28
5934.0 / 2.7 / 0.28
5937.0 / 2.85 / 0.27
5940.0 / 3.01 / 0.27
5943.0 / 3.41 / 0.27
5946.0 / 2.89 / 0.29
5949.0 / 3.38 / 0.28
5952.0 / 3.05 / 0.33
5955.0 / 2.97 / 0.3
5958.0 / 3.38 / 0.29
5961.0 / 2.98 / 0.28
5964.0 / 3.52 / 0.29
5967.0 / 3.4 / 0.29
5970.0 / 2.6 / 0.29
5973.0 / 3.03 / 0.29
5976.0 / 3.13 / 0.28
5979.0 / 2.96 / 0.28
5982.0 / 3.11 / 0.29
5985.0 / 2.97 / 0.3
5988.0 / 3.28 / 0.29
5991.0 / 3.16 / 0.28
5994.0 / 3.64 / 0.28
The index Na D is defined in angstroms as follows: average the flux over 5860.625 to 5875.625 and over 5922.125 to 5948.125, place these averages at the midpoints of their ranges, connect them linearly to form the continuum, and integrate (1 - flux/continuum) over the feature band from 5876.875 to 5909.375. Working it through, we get 1.0 angstroms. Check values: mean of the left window 3.06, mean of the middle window 2.97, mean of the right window 3.07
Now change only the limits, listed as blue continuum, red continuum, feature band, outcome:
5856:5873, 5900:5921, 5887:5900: 1.0 angstroms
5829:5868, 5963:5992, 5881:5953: 2.8 angstroms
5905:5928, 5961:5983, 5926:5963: 0.4 angstroms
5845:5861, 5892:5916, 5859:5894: 1.5 angstroms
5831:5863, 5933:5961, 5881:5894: 1.3 angstroms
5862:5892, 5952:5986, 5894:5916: -0.1 angstroms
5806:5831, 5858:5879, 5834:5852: -0.6 angstroms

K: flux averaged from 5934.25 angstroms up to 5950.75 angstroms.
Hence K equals 3.08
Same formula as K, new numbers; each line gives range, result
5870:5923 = 2.99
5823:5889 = 3.11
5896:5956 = 3.07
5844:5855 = 3.39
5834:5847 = 3.23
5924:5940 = 3.03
